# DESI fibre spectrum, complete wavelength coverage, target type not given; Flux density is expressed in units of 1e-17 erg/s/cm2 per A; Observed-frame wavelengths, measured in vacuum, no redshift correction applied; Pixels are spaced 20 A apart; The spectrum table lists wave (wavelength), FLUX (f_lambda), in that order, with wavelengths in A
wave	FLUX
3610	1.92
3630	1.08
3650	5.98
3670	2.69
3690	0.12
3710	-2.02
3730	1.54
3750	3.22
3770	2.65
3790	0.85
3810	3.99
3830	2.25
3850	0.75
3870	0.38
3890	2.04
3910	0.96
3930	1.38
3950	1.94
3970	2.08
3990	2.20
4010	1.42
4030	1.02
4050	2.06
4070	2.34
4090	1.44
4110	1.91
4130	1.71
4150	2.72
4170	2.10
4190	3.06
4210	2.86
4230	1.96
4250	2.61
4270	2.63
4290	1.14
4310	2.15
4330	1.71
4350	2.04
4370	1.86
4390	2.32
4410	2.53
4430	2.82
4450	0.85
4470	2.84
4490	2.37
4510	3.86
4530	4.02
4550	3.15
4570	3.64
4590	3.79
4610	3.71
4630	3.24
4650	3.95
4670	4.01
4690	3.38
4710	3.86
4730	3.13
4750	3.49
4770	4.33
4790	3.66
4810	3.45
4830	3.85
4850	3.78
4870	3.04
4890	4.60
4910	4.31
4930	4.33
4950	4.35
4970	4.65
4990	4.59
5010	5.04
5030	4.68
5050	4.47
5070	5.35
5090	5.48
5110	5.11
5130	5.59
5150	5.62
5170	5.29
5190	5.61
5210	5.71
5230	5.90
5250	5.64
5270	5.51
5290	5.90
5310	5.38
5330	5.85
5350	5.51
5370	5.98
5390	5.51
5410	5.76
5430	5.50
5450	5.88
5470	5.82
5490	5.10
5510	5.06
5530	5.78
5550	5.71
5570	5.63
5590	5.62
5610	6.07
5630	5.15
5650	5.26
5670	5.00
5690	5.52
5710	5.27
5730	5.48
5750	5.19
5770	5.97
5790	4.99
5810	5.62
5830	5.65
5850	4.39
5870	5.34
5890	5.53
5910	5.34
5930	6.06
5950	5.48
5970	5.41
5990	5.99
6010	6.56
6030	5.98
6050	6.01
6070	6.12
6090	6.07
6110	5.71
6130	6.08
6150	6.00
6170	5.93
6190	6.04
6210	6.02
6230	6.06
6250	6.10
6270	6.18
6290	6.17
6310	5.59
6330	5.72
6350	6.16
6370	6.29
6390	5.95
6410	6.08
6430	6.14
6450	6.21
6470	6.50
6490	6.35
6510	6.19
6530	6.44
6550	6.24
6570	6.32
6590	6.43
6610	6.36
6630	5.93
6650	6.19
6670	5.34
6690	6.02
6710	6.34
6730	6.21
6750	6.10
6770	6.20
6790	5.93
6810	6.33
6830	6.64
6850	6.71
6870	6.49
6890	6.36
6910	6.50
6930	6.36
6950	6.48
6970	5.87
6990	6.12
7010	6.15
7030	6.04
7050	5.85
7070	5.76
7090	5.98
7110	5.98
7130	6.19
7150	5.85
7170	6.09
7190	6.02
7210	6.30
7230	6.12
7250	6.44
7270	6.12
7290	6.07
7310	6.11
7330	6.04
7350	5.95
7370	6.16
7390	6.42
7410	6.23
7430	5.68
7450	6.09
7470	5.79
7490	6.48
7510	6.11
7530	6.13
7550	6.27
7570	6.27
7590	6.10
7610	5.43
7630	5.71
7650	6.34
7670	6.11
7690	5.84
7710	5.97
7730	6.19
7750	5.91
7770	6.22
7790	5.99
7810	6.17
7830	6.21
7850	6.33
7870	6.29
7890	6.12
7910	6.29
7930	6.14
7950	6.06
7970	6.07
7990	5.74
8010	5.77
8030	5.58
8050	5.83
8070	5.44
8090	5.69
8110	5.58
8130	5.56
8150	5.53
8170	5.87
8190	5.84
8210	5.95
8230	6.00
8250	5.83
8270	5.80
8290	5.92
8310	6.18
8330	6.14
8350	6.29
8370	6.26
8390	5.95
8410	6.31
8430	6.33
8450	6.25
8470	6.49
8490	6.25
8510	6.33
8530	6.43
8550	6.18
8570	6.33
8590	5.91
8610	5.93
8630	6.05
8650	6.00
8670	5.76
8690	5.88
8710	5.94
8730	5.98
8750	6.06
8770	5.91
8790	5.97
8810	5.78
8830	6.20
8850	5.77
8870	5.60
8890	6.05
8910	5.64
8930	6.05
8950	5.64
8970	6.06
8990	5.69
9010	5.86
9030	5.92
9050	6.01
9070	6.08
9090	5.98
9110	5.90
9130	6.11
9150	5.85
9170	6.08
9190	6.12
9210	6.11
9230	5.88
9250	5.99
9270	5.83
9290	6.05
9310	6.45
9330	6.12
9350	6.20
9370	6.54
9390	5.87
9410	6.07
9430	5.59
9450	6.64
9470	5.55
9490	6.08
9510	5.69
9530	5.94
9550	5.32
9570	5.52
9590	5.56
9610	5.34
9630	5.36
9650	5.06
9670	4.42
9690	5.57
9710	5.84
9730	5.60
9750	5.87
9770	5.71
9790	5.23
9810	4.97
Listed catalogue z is 0.131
